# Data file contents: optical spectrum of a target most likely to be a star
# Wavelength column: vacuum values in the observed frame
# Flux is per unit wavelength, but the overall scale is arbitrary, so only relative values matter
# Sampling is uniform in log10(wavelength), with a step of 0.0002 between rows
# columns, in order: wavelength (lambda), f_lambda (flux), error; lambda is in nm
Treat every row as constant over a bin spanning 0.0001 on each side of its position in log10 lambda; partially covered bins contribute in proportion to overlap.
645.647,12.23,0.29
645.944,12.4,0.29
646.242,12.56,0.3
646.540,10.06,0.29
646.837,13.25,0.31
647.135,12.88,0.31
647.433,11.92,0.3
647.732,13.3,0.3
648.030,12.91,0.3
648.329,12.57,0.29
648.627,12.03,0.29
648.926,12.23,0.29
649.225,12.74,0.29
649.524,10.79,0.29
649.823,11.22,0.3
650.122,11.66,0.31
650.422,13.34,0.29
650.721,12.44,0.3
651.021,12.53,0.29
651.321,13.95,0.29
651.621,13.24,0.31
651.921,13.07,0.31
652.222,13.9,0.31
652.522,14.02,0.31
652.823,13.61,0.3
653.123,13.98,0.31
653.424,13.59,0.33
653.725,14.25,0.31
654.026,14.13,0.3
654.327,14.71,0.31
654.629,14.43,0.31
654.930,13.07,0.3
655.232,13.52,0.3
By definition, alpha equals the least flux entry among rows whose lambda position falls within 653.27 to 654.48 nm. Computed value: 13.59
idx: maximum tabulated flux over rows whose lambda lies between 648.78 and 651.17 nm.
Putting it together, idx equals 13.34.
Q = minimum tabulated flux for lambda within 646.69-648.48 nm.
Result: 11.92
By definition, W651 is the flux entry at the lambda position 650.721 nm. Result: 12.44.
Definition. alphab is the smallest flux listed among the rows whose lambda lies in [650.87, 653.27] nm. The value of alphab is 12.53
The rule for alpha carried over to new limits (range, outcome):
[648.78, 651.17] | 10.79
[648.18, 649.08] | 12.03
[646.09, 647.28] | 10.06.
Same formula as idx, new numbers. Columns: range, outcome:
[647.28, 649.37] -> 13.3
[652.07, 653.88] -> 14.25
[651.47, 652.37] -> 13.9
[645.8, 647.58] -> 13.25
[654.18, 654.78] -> 14.71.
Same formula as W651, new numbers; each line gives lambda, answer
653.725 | 14.25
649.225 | 12.74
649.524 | 10.79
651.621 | 13.24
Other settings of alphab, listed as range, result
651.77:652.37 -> 13.07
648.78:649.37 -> 12.23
